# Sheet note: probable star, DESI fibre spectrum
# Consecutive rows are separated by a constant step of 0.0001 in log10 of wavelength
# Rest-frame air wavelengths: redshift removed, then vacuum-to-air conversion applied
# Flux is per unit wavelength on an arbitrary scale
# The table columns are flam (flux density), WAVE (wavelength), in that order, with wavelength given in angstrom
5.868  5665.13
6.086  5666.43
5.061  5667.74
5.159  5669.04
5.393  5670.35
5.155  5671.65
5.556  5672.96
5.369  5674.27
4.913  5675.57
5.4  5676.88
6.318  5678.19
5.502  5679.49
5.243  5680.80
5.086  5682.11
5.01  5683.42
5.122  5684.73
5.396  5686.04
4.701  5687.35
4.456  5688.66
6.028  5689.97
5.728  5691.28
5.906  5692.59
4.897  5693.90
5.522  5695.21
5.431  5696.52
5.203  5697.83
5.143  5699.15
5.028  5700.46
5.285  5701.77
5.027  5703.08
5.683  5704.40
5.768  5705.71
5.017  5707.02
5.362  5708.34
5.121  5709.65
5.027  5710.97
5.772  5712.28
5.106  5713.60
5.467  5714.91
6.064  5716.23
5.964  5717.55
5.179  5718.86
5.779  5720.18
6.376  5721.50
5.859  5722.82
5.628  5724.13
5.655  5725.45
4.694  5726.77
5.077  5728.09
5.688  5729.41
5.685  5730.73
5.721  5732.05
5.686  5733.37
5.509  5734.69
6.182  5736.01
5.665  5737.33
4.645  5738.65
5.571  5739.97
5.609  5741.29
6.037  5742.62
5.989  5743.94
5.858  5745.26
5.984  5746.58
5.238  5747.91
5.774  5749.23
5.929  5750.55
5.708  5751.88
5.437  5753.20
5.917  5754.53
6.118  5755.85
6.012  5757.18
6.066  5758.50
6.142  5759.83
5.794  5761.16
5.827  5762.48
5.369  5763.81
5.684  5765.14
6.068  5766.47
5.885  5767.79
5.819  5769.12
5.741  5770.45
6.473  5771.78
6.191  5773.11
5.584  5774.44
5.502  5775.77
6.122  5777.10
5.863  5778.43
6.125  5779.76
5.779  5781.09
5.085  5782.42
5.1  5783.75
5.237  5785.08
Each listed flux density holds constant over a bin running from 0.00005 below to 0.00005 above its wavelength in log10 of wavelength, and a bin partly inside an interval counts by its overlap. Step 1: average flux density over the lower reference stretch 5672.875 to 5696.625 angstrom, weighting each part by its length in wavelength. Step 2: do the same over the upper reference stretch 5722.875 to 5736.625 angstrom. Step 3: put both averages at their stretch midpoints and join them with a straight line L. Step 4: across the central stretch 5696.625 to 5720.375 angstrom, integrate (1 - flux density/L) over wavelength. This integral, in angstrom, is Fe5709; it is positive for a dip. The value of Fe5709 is 0.3 angstrom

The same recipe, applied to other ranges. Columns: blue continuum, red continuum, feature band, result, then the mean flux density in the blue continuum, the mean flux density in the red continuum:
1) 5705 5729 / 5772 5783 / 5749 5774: -0.70 angstrom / 5.5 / 5.82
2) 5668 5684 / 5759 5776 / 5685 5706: 0.52 angstrom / 5.34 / 5.86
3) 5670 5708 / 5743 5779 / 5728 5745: 0.09 angstrom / 5.32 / 5.86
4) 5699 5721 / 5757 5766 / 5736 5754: 0.09 angstrom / 5.41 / 5.84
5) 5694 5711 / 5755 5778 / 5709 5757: -0.52 angstrom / 5.27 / 5.91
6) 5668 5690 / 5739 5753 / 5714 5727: -0.32 angstrom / 5.26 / 5.74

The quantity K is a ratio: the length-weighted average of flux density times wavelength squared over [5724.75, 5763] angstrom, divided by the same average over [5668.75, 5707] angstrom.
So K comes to 1.09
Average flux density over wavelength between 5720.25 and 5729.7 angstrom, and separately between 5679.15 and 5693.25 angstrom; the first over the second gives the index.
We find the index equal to 1.06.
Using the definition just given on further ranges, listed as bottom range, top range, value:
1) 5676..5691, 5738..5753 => 1.07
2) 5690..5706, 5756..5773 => 1.10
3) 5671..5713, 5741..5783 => 1.10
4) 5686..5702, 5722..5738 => 1.06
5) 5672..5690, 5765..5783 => 1.11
